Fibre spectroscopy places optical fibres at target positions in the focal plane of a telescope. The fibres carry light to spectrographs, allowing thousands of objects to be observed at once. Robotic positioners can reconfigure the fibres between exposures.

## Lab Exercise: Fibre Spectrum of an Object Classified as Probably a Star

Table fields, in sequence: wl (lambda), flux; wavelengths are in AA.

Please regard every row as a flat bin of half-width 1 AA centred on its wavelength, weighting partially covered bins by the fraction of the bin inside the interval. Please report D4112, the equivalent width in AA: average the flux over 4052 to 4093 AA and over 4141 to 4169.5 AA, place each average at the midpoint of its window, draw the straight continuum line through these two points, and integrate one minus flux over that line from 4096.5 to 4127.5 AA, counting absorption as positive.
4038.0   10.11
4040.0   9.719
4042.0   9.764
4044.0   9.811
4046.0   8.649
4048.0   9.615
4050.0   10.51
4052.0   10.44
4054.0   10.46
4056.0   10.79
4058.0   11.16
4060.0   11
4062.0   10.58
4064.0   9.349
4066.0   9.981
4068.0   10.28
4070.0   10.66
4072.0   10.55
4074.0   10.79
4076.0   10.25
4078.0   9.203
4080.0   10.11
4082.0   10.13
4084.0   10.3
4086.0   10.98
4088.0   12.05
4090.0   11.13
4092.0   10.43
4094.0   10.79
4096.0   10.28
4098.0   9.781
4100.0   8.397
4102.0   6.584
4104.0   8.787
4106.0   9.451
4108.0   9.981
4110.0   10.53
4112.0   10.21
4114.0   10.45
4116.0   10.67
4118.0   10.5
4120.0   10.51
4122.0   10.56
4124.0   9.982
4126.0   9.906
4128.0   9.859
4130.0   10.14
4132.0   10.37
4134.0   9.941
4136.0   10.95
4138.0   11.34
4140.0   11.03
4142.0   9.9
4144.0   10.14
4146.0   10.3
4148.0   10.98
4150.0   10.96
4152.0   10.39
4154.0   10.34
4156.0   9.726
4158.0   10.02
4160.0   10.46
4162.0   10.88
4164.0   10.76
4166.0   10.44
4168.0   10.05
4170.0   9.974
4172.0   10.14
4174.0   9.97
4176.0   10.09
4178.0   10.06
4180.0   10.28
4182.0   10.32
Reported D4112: 2.0 AA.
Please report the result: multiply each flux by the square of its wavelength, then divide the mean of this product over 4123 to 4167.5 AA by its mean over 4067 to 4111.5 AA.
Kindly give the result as 1.1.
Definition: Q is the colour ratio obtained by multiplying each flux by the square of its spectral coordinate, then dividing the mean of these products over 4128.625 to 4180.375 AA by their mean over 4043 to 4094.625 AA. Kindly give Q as 1.0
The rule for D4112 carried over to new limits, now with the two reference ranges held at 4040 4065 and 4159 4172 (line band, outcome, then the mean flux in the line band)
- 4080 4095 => -0.8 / 10.8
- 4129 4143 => -0.2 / 10.5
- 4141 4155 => -0.1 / 10.4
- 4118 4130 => 0.1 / 10.2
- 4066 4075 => -0.3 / 10.5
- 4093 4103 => 1.1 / 9.17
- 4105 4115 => 0.2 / 10.1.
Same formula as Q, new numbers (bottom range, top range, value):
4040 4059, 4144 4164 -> 1.09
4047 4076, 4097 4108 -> 0.85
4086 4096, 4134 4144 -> 0.99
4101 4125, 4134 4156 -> 1.09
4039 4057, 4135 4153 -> 1.12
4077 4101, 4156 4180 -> 1.03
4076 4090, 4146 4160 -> 1.02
